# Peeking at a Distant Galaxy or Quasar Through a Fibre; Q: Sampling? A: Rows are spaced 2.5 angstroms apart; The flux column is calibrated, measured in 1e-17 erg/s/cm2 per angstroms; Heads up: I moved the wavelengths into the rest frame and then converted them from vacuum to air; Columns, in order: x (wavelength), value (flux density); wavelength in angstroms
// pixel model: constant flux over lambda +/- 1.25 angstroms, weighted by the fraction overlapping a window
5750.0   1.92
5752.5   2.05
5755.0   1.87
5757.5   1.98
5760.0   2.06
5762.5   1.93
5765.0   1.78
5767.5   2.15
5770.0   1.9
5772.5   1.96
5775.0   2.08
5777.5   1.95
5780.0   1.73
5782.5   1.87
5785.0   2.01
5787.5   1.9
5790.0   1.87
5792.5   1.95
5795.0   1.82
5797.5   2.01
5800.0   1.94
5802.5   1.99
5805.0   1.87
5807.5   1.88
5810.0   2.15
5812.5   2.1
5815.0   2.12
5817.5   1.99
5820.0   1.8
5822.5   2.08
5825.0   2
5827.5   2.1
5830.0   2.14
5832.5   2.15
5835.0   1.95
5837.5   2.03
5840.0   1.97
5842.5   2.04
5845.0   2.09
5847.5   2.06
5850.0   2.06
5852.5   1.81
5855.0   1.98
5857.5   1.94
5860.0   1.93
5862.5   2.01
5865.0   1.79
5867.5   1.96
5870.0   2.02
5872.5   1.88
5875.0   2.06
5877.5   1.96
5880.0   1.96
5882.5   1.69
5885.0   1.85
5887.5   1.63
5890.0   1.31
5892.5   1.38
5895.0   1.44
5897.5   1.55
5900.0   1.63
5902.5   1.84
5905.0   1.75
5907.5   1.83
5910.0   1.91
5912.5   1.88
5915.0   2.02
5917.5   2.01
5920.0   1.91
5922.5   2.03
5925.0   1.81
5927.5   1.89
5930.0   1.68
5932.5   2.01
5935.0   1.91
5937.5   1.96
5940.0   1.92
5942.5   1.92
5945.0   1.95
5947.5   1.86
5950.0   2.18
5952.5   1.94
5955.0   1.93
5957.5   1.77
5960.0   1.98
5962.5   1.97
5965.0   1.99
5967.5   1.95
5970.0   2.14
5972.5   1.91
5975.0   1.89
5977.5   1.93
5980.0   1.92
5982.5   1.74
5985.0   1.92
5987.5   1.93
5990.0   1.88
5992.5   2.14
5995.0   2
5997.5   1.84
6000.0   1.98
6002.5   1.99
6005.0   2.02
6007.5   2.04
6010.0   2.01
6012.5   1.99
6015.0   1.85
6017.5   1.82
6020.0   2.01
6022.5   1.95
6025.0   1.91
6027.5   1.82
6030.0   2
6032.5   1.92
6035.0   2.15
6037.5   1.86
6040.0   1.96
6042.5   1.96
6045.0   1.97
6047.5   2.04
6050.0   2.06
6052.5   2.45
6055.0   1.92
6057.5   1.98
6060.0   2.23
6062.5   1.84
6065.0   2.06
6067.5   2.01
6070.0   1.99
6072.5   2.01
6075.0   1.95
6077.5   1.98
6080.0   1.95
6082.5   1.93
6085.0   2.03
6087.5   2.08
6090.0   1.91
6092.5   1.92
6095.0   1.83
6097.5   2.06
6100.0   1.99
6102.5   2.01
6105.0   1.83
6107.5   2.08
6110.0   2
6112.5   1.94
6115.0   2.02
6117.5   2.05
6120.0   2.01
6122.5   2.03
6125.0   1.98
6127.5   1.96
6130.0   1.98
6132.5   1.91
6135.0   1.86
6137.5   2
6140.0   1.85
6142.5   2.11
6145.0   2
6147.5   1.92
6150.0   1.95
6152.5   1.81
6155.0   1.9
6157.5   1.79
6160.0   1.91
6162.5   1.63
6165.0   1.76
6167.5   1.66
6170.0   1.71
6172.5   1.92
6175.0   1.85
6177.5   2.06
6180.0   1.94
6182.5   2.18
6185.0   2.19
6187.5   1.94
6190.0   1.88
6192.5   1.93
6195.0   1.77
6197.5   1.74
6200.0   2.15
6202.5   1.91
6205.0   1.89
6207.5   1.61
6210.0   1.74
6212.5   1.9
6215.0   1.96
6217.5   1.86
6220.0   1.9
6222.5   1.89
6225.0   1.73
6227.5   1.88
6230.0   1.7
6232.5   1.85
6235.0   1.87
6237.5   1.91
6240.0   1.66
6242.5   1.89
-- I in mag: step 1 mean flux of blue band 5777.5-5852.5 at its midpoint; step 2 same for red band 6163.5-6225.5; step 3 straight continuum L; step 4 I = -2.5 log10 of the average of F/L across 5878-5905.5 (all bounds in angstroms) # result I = 0.19 mag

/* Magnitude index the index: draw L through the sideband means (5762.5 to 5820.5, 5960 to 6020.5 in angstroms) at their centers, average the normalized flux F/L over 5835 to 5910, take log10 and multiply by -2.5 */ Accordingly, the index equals 0.06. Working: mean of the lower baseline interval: 1.95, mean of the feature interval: 1.85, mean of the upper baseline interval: 1.95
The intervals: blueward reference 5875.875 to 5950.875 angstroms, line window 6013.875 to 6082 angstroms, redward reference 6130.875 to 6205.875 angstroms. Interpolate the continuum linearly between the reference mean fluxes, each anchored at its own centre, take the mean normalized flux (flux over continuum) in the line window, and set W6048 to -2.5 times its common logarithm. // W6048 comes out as -0.068 mag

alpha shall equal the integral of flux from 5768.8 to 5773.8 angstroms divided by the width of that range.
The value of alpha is 1.93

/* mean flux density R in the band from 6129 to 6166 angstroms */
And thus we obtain 1.89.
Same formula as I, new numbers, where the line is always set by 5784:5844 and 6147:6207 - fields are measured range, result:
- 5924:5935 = 0.060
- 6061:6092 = -0.035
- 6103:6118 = -0.043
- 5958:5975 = -0.013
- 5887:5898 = 0.338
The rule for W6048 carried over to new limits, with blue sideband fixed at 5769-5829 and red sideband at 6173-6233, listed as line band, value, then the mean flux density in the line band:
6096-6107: -0.036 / 1.98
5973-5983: 0.028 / 1.88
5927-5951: 0.007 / 1.93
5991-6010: -0.040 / 2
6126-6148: -0.028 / 1.96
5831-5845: -0.043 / 2.04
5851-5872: 0.012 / 1.93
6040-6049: -0.037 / 1.99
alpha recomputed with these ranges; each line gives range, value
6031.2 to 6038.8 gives 1.98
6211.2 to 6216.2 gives 1.93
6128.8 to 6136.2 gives 1.92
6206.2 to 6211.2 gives 1.68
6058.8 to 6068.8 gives 2.03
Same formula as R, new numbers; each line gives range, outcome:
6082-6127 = 1.98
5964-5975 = 1.99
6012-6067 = 1.99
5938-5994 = 1.94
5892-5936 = 1.81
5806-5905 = 1.9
